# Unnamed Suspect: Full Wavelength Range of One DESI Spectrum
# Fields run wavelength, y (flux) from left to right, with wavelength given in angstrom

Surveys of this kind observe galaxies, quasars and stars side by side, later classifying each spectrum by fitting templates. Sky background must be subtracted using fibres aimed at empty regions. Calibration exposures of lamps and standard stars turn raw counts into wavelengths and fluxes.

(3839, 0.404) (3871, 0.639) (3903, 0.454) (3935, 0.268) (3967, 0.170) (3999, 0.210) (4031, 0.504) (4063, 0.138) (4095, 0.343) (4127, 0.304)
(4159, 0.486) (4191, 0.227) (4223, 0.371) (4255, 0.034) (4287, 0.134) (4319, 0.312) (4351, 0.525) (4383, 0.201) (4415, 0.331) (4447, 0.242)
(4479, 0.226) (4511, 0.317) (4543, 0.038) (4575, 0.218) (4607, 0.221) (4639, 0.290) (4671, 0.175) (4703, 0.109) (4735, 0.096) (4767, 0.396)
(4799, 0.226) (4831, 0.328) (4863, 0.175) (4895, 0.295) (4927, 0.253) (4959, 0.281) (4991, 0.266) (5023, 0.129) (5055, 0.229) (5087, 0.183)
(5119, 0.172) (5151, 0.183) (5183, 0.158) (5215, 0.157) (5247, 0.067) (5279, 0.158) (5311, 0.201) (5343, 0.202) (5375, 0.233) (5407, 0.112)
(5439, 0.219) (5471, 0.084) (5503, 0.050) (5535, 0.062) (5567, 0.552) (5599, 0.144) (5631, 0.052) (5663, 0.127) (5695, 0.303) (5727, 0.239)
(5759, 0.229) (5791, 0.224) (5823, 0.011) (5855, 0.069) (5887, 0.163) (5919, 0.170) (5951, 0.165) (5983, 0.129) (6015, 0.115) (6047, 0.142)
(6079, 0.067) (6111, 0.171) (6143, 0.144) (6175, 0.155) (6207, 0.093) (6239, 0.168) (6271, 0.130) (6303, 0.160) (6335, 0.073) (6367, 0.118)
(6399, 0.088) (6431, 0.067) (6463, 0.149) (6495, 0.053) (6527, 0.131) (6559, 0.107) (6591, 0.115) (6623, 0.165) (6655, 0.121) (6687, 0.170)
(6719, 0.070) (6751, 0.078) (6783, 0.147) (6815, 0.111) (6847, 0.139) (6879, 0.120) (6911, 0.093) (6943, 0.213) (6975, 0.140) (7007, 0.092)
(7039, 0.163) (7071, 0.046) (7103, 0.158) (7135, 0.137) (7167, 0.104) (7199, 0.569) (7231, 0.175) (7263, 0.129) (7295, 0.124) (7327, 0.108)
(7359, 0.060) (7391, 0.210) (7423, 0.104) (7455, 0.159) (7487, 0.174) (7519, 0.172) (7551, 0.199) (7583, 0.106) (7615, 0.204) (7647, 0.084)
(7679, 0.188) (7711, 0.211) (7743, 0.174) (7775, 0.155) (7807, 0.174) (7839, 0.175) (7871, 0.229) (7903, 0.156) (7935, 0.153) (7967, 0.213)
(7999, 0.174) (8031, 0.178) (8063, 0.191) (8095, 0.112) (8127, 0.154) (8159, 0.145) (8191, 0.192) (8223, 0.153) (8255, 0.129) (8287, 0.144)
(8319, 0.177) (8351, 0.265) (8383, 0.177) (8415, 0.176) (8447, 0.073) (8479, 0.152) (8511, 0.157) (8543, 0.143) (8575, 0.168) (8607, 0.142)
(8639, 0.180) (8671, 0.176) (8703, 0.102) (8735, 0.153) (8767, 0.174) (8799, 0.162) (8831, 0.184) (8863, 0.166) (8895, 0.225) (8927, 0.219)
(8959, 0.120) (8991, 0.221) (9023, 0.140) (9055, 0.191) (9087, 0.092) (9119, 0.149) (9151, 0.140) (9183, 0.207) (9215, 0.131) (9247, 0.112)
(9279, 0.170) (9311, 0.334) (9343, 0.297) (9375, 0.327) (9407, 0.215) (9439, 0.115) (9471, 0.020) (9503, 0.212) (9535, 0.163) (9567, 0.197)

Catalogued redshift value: 0.933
